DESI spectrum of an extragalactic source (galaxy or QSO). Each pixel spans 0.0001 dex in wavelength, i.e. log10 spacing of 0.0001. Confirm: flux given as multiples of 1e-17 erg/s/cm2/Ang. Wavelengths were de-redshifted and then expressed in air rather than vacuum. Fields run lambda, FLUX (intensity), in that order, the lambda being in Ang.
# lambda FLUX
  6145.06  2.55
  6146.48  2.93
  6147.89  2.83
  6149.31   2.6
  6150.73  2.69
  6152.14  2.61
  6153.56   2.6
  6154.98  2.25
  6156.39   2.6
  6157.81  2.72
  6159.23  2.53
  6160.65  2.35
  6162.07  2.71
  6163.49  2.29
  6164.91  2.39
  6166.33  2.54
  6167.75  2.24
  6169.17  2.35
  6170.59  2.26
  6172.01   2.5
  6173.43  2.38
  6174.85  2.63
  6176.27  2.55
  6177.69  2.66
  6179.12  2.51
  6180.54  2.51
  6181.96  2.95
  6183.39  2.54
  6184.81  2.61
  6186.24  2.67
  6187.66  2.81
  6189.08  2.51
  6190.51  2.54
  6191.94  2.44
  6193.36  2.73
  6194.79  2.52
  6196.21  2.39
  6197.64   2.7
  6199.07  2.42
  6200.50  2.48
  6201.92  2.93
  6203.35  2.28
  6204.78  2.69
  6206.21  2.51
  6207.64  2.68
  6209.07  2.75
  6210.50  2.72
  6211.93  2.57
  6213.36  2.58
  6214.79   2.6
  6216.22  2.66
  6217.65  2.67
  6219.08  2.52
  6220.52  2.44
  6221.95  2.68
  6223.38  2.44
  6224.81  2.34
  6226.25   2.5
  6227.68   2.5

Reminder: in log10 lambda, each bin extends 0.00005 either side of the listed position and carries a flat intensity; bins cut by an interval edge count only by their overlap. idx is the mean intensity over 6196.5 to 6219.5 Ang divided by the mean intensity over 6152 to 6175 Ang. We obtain 1.1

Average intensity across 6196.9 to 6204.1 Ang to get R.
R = 2.56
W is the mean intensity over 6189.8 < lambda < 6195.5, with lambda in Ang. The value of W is 2.56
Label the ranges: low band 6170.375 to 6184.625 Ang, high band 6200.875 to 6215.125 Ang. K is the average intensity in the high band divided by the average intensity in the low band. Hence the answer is 1.03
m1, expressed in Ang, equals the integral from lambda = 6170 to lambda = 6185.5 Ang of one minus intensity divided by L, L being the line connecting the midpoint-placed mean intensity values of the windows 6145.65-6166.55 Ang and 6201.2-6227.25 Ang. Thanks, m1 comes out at 0.1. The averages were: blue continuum 2.58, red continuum 2.59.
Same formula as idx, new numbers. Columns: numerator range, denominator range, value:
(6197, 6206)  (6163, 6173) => 1.09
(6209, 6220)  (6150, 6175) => 1.06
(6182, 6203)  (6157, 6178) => 1.05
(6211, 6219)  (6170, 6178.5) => 1.05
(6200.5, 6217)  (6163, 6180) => 1.07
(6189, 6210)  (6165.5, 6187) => 1.02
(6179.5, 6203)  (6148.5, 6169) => 1.04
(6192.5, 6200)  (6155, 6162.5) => 1.00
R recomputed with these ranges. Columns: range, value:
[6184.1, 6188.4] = 2.7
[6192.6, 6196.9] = 2.55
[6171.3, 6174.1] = 2.44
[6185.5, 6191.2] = 2.63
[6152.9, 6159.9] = 2.54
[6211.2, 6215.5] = 2.58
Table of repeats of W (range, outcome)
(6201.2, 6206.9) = 2.6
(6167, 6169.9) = 2.3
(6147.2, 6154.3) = 2.66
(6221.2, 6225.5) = 2.49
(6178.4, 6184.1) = 2.63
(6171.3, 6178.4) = 2.55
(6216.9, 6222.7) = 2.58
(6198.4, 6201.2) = 2.45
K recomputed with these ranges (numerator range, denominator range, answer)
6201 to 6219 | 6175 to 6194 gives 1.01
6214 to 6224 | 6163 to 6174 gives 1.09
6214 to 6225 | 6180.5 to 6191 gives 0.96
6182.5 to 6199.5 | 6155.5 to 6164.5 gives 1.02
